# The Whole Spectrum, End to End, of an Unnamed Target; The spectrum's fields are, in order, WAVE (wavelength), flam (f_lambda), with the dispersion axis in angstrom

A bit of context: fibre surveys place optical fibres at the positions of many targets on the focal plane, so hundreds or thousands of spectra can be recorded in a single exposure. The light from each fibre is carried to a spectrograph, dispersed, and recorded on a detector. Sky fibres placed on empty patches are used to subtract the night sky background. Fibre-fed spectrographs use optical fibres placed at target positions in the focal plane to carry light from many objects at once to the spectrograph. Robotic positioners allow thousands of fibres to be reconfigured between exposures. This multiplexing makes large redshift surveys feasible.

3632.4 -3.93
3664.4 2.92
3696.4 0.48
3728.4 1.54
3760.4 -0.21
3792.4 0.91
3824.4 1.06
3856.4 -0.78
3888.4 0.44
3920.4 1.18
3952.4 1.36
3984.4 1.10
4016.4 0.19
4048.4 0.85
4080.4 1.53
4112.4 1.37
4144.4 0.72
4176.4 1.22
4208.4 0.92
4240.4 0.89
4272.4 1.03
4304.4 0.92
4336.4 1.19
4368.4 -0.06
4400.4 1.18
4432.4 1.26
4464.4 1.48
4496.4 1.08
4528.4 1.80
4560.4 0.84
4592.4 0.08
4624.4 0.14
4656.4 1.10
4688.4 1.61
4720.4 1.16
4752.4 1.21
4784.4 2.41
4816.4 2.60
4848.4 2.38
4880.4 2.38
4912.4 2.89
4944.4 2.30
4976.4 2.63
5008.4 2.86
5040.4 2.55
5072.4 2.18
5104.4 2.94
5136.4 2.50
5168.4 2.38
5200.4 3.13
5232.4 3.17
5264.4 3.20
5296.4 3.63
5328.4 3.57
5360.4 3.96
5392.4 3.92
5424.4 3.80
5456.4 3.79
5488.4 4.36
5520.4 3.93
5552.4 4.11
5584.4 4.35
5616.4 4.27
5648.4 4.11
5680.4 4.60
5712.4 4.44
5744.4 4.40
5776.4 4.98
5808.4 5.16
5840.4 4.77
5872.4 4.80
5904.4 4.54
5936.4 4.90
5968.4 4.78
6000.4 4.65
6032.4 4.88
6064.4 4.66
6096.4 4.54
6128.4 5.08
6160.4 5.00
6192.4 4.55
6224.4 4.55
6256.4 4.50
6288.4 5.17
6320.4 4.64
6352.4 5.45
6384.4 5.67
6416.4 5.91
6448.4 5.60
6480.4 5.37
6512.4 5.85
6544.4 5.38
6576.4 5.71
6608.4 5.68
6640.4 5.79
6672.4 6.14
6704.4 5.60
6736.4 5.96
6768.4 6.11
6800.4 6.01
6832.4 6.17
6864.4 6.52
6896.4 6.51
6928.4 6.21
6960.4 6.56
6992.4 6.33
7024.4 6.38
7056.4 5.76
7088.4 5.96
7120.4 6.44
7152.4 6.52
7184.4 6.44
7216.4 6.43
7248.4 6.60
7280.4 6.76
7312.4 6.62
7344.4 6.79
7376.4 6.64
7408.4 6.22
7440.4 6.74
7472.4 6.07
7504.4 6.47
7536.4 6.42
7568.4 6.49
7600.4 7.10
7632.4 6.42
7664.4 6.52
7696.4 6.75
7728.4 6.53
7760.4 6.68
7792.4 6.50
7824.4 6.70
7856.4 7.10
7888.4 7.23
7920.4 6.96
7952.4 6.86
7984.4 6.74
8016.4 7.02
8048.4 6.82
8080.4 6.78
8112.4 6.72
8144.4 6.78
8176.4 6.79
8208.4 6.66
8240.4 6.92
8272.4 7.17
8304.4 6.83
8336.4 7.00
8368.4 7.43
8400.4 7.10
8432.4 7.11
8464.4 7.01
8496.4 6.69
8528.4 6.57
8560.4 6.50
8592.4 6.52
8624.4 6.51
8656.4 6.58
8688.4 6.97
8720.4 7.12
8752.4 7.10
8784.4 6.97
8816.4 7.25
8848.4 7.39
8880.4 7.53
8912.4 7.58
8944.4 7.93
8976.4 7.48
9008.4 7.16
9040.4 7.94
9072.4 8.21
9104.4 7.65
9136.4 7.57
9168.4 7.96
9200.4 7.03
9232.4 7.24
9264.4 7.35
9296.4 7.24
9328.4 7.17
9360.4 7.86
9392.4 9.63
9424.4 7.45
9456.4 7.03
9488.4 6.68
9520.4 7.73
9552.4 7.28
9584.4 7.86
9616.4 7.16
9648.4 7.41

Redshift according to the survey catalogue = 0.199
